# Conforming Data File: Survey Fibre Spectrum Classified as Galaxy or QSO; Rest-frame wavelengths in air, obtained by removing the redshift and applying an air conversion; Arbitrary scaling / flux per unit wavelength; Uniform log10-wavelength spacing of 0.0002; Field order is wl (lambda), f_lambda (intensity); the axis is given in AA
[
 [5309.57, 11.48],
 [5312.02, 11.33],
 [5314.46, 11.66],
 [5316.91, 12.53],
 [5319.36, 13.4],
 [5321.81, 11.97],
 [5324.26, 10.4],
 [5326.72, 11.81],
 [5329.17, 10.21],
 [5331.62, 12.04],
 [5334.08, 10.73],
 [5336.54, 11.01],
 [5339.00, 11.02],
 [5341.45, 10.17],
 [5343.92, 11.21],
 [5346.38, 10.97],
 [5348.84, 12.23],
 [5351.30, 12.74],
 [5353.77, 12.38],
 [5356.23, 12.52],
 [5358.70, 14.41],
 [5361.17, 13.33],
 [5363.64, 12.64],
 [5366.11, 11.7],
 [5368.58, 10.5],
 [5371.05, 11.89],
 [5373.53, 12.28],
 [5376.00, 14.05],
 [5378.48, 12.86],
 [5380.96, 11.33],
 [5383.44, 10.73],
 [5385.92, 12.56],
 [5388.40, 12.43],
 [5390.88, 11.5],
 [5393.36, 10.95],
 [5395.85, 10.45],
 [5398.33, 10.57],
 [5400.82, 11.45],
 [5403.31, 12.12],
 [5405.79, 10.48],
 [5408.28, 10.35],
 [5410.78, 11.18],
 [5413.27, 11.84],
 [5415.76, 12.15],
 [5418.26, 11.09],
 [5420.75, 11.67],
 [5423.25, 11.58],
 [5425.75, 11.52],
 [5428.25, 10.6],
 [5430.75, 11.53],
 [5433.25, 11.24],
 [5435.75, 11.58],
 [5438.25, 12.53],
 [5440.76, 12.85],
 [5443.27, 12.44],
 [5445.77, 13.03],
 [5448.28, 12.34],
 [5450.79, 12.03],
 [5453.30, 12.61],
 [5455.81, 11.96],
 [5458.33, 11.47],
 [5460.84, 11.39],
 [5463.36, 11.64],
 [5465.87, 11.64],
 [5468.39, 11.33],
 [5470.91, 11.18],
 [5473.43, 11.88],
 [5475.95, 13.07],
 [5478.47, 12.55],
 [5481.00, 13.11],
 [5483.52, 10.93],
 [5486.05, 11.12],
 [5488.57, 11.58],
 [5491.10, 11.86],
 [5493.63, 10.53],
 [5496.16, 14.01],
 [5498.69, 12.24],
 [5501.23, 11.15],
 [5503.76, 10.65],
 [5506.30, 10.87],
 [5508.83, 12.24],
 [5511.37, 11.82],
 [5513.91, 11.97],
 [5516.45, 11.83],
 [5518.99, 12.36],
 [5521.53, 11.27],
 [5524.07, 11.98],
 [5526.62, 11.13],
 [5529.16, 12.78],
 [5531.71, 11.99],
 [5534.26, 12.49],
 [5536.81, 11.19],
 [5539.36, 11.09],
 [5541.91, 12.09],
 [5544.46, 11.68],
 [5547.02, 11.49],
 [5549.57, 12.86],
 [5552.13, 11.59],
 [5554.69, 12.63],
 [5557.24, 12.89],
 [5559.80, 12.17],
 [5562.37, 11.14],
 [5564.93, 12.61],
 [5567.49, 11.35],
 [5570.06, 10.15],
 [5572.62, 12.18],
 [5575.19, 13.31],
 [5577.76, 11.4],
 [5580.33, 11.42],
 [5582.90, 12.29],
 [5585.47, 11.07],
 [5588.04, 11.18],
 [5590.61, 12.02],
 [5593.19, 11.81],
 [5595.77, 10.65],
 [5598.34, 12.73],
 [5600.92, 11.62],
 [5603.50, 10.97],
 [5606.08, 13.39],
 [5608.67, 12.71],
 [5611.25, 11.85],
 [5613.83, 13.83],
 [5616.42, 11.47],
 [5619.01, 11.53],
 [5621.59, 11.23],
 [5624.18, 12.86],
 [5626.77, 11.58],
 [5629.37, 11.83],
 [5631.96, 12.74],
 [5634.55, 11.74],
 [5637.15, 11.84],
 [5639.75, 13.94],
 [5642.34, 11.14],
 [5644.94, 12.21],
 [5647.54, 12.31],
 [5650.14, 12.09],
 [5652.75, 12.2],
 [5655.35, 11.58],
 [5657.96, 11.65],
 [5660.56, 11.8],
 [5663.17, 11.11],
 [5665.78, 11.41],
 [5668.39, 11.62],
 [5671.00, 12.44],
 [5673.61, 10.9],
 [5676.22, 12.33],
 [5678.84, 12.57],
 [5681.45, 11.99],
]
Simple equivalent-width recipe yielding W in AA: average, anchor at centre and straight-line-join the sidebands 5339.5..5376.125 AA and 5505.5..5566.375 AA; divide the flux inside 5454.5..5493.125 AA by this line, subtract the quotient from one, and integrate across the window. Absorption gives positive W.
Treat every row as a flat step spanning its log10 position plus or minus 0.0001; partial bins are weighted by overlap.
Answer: 0.8 AA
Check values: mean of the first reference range 12.1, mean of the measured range 11.8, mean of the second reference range 11.9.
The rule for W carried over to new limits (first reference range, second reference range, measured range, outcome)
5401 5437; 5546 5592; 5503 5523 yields 0.0 AA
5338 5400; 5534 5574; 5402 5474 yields 1.1 AA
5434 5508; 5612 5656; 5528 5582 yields 0.4 AA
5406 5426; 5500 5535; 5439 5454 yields -1.4 AA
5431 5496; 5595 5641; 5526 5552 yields 0.4 AA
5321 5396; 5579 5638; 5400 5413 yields 0.7 AA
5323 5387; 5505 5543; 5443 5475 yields -0.3 AA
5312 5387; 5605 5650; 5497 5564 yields 1.5 AA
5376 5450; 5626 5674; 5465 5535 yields -0.5 AA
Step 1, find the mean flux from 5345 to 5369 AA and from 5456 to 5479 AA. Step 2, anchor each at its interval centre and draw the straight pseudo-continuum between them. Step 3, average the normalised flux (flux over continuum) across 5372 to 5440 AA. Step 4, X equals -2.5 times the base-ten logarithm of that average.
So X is 0.05 mag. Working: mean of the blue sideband 12.4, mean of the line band 11.6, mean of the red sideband 11.8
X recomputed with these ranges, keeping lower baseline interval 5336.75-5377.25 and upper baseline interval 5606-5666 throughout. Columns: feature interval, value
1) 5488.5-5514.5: 0.03 mag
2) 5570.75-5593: 0.02 mag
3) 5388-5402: 0.09 mag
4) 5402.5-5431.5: 0.07 mag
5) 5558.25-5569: 0.03 mag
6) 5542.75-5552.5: 0.01 mag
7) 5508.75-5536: 0.01 mag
